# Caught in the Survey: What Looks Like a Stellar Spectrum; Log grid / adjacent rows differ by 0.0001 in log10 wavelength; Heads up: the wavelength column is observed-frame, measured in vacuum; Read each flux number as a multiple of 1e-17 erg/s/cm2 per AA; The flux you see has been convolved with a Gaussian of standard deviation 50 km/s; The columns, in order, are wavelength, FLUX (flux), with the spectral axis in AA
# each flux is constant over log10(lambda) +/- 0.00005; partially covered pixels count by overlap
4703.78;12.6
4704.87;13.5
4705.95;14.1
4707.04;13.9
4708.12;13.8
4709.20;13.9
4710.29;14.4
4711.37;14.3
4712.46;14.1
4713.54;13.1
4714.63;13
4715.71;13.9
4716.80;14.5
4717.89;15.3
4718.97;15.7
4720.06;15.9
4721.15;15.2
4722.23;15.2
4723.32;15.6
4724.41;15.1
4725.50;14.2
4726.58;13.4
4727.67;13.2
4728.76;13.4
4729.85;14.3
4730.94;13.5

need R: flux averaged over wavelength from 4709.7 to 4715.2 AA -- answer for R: 13.8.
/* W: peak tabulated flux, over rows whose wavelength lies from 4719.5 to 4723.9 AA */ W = 15.9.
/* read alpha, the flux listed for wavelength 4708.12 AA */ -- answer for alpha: 13.8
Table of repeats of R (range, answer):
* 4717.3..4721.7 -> 15.5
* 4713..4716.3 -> 13.3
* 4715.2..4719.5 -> 14.9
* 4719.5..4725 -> 15.4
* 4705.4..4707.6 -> 14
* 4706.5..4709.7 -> 13.9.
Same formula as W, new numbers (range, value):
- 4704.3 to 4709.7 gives 14.1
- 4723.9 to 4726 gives 15.1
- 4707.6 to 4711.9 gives 14.4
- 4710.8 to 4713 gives 14.3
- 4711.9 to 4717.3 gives 14.5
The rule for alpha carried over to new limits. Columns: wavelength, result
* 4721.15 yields 15.2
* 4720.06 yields 15.9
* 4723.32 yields 15.6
